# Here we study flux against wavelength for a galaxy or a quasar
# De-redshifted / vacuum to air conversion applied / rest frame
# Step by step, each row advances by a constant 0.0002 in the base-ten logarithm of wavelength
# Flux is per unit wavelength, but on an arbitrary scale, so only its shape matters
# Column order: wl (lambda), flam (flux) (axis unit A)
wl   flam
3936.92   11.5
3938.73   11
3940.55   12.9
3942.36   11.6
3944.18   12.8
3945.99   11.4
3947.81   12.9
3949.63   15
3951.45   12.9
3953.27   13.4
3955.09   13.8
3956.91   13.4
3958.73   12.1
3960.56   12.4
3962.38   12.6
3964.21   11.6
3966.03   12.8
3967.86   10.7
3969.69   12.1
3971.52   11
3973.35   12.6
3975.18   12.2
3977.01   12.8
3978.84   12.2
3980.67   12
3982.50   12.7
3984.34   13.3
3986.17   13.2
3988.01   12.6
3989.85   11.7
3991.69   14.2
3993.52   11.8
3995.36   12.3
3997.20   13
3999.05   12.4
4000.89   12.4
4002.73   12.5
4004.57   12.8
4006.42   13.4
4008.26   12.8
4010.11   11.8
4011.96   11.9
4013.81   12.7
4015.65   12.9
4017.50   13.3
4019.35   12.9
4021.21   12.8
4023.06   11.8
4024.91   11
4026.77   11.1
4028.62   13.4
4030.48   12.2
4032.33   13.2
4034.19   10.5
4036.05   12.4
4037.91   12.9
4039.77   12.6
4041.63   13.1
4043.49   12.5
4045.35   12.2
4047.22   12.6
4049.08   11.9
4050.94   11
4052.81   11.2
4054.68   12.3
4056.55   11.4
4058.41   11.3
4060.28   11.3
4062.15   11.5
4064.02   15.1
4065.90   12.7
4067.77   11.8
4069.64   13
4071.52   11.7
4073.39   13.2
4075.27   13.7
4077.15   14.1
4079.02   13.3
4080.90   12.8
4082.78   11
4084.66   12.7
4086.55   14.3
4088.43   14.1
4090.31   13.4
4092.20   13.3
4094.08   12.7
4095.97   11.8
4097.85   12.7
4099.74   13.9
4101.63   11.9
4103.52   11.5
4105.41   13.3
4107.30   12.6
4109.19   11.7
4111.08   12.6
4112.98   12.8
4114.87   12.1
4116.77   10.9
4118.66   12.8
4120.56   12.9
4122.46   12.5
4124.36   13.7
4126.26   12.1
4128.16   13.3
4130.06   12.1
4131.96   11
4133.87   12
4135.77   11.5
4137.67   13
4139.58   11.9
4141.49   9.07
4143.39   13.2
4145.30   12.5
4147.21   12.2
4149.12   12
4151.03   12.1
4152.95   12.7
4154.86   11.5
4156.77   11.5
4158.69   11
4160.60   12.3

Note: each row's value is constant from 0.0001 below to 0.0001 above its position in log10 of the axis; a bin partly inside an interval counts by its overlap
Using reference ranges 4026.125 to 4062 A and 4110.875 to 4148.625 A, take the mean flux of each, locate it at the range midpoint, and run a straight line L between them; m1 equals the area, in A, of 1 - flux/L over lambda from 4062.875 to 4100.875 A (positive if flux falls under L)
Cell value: -2.9 A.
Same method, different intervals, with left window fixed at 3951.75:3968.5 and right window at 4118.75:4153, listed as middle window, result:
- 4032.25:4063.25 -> 1.0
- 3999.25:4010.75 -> -0.1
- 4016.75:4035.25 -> 0.3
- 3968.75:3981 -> 0.4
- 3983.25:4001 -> -0.3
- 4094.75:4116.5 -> -0.2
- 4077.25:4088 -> -0.6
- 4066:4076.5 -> -0.3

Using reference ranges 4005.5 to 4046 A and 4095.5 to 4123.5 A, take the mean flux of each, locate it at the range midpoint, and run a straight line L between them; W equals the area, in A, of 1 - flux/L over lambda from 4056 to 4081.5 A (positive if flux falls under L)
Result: -0.5 A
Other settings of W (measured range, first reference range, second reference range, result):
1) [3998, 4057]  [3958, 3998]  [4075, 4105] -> 1.38 A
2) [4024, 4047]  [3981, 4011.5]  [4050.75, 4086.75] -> 0.51 A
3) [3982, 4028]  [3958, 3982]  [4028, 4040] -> -0.99 A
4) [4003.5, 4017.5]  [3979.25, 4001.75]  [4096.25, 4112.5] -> -0.06 A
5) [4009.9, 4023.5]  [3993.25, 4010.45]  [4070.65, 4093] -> 0.11 A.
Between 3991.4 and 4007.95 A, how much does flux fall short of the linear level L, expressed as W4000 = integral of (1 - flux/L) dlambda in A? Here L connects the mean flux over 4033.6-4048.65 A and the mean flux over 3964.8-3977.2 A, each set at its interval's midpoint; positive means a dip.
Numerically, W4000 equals -0.77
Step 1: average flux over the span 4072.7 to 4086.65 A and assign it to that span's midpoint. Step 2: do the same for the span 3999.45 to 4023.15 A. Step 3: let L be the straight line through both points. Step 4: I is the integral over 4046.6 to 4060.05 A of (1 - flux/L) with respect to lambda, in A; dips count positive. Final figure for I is 1.32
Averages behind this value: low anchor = 12.6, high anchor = 13.1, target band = 11.6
